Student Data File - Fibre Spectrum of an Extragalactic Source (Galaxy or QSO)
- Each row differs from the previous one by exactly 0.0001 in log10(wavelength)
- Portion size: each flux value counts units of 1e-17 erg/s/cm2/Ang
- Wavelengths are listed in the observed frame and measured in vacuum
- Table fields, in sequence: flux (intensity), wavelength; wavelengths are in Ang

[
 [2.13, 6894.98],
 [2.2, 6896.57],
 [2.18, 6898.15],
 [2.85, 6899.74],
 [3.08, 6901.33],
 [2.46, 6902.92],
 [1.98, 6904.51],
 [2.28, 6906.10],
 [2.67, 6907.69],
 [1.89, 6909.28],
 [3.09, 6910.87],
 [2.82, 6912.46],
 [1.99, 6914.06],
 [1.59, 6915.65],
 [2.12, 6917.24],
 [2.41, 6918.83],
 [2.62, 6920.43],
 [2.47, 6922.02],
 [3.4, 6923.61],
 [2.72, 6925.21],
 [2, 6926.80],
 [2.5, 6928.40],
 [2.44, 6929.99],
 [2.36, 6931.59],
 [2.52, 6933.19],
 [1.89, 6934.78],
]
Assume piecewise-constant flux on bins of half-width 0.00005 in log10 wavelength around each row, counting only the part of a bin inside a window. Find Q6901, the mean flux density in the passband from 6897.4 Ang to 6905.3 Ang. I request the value 2.51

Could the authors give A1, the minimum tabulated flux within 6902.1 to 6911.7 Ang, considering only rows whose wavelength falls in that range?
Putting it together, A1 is 1.89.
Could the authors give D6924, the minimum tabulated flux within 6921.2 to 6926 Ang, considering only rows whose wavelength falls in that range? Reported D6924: 2.47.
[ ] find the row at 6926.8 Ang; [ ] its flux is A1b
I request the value 2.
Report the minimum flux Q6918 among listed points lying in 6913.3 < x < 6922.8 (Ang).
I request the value 1.59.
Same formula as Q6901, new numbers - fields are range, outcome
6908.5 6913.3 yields 2.59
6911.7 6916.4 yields 2.13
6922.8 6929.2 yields 2.66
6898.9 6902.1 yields 2.95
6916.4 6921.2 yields 2.37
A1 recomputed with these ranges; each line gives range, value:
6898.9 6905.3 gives 1.98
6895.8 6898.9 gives 2.18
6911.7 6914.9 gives 1.99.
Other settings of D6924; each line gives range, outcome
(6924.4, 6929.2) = 2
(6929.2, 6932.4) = 2.36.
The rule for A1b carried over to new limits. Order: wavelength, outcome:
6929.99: 2.44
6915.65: 1.59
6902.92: 2.46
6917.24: 2.12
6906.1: 2.28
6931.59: 2.36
